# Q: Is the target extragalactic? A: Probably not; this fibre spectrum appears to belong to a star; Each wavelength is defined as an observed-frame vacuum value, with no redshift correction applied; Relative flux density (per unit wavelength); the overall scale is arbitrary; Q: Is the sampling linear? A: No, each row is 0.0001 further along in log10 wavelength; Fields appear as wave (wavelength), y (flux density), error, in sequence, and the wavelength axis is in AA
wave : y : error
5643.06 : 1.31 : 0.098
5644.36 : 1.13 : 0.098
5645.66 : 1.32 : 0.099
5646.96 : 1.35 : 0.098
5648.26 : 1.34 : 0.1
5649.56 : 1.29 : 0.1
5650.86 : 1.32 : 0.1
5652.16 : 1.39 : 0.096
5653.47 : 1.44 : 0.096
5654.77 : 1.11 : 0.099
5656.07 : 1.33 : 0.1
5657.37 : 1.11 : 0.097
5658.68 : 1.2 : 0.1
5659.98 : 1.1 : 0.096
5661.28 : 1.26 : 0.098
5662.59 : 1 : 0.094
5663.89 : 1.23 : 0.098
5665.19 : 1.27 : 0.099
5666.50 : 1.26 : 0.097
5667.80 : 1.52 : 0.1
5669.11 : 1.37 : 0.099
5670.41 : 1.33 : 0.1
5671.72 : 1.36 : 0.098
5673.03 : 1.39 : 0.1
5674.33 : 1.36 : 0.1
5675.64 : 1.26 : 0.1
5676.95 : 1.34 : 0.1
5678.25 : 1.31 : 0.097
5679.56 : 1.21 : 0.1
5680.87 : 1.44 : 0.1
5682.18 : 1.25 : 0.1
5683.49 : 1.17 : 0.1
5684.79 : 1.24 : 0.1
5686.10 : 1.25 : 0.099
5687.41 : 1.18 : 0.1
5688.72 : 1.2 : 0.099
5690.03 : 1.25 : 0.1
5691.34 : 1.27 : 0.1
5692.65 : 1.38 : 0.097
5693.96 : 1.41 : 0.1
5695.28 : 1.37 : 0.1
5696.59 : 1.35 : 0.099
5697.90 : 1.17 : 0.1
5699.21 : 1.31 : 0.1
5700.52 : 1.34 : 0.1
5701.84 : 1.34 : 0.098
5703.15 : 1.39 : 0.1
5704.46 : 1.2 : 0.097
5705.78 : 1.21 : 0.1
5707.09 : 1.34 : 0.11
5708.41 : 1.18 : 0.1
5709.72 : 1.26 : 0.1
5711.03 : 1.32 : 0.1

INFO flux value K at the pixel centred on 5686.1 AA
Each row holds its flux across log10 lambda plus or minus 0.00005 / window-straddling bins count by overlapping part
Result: 1.25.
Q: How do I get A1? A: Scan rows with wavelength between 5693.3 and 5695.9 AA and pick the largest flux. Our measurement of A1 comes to 1.41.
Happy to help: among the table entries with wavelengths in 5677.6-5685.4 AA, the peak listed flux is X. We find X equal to 1.44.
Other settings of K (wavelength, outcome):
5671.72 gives 1.36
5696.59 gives 1.35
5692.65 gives 1.38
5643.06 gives 1.31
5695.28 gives 1.37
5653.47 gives 1.44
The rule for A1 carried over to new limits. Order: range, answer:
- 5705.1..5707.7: 1.34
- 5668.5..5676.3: 1.39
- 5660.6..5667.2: 1.27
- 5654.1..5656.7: 1.33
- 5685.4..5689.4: 1.25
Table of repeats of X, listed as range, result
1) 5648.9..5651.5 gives 1.32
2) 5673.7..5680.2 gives 1.36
